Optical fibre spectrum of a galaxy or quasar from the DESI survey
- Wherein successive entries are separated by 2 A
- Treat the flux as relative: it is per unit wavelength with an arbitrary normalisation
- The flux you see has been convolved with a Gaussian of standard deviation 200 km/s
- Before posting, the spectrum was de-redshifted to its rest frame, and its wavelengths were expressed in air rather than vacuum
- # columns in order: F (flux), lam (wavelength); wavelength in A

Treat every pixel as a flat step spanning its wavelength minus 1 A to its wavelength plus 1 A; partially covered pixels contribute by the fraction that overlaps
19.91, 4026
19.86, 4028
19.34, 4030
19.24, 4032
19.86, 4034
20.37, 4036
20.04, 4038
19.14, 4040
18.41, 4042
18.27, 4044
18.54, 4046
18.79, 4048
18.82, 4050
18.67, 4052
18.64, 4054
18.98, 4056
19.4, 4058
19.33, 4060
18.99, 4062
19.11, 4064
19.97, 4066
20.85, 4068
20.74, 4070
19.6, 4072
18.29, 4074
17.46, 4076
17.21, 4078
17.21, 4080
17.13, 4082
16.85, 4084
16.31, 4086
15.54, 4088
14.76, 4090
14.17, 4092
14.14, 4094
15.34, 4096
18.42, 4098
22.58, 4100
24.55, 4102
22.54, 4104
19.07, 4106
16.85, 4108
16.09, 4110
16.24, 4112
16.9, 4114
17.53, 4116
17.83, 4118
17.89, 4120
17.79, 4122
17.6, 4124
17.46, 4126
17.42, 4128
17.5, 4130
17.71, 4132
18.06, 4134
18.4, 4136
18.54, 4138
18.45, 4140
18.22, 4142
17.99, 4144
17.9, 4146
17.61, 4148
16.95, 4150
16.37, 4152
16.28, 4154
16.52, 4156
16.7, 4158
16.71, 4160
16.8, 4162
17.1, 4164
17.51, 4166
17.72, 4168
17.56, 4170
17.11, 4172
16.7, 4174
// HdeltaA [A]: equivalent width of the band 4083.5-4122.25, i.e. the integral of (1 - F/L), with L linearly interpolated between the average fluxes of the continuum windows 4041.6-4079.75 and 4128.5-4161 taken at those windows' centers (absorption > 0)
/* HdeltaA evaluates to 1.3 A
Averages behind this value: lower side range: 18.9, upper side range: 17.5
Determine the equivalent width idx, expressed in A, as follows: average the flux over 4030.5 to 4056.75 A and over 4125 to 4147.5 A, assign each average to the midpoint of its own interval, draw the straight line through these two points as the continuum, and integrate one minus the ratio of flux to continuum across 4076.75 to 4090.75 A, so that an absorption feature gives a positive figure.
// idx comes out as 1.59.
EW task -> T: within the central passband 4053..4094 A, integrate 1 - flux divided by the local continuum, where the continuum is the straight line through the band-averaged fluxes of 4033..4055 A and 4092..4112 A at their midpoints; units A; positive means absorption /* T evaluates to 1.8 A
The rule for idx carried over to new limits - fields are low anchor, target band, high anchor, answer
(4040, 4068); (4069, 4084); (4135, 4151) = 0.5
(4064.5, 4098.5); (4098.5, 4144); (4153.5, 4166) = -3.7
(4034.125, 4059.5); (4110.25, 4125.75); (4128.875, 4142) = 0.8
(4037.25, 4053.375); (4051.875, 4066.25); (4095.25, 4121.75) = -0.3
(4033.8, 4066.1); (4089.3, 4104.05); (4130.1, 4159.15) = 0.2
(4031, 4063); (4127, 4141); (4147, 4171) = -0.4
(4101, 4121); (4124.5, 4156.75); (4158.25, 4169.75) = 0.3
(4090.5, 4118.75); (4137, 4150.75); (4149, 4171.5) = -0.6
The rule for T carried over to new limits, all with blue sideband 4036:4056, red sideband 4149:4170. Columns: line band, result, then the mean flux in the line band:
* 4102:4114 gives -0.52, 18.6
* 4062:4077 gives -0.74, 19.4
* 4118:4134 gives -0.16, 17.7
